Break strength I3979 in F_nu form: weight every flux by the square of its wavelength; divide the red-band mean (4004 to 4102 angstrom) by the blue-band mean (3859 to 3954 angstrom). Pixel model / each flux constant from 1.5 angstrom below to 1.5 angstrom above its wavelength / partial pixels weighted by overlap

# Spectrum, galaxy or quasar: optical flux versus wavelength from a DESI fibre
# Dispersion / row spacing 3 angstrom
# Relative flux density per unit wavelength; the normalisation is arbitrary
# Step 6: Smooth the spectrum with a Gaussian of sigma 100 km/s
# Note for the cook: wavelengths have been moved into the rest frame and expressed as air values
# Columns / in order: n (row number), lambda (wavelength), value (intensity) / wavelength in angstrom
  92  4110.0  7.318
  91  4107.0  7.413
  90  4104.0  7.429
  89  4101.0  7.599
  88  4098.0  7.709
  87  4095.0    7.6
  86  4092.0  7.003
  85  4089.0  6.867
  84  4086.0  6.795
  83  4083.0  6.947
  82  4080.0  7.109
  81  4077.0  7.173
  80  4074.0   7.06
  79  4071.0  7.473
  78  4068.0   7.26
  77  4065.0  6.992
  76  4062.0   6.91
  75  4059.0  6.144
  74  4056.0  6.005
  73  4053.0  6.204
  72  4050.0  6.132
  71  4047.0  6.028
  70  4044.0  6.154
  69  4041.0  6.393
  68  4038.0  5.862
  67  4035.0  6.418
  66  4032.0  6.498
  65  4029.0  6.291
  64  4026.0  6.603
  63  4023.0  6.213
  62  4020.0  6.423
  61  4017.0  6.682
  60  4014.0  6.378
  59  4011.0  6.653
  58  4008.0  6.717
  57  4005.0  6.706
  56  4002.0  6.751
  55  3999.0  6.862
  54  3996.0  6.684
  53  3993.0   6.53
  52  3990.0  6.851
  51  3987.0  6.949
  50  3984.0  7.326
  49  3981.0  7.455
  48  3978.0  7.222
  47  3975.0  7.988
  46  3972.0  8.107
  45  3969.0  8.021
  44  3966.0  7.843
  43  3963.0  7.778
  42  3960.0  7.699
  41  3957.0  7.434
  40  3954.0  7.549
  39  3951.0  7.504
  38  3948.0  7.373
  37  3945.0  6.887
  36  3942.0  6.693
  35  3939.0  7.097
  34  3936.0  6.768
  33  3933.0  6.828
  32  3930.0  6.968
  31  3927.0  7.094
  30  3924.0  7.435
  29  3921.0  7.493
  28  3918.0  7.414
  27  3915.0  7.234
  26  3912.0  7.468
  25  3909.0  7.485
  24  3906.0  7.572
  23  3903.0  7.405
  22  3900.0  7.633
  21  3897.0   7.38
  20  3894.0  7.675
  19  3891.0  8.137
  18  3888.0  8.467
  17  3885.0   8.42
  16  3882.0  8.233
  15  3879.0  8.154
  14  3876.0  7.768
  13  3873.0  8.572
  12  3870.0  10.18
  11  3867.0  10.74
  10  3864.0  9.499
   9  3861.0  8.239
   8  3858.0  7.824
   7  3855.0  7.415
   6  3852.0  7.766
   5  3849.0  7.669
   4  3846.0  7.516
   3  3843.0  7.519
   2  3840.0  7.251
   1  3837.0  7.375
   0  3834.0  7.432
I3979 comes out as 0.93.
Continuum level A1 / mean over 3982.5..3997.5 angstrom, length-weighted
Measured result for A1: 6.87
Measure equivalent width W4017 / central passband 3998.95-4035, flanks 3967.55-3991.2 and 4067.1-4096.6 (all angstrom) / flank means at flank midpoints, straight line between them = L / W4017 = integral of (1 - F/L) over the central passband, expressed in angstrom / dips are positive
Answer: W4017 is 4.0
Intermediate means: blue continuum 7.5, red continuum 7.13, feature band 6.55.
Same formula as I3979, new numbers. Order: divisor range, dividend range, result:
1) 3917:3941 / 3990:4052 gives 0.95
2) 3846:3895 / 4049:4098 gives 0.91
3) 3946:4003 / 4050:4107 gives 1.00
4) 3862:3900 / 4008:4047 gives 0.80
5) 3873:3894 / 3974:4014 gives 0.90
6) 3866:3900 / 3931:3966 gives 0.89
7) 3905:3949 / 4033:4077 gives 0.97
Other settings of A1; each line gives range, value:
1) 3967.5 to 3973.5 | 8.06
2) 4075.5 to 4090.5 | 6.98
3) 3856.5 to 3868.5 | 9.08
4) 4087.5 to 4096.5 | 7.16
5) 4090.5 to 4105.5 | 7.47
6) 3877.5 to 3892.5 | 8.28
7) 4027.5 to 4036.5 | 6.4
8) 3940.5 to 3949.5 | 6.98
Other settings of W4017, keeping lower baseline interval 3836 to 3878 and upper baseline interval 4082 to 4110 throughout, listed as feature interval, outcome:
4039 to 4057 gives 3.18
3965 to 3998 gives 1.68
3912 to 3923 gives 0.83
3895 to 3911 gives 1.11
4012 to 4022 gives 1.46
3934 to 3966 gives 2.31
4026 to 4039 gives 2.09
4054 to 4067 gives 1.55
